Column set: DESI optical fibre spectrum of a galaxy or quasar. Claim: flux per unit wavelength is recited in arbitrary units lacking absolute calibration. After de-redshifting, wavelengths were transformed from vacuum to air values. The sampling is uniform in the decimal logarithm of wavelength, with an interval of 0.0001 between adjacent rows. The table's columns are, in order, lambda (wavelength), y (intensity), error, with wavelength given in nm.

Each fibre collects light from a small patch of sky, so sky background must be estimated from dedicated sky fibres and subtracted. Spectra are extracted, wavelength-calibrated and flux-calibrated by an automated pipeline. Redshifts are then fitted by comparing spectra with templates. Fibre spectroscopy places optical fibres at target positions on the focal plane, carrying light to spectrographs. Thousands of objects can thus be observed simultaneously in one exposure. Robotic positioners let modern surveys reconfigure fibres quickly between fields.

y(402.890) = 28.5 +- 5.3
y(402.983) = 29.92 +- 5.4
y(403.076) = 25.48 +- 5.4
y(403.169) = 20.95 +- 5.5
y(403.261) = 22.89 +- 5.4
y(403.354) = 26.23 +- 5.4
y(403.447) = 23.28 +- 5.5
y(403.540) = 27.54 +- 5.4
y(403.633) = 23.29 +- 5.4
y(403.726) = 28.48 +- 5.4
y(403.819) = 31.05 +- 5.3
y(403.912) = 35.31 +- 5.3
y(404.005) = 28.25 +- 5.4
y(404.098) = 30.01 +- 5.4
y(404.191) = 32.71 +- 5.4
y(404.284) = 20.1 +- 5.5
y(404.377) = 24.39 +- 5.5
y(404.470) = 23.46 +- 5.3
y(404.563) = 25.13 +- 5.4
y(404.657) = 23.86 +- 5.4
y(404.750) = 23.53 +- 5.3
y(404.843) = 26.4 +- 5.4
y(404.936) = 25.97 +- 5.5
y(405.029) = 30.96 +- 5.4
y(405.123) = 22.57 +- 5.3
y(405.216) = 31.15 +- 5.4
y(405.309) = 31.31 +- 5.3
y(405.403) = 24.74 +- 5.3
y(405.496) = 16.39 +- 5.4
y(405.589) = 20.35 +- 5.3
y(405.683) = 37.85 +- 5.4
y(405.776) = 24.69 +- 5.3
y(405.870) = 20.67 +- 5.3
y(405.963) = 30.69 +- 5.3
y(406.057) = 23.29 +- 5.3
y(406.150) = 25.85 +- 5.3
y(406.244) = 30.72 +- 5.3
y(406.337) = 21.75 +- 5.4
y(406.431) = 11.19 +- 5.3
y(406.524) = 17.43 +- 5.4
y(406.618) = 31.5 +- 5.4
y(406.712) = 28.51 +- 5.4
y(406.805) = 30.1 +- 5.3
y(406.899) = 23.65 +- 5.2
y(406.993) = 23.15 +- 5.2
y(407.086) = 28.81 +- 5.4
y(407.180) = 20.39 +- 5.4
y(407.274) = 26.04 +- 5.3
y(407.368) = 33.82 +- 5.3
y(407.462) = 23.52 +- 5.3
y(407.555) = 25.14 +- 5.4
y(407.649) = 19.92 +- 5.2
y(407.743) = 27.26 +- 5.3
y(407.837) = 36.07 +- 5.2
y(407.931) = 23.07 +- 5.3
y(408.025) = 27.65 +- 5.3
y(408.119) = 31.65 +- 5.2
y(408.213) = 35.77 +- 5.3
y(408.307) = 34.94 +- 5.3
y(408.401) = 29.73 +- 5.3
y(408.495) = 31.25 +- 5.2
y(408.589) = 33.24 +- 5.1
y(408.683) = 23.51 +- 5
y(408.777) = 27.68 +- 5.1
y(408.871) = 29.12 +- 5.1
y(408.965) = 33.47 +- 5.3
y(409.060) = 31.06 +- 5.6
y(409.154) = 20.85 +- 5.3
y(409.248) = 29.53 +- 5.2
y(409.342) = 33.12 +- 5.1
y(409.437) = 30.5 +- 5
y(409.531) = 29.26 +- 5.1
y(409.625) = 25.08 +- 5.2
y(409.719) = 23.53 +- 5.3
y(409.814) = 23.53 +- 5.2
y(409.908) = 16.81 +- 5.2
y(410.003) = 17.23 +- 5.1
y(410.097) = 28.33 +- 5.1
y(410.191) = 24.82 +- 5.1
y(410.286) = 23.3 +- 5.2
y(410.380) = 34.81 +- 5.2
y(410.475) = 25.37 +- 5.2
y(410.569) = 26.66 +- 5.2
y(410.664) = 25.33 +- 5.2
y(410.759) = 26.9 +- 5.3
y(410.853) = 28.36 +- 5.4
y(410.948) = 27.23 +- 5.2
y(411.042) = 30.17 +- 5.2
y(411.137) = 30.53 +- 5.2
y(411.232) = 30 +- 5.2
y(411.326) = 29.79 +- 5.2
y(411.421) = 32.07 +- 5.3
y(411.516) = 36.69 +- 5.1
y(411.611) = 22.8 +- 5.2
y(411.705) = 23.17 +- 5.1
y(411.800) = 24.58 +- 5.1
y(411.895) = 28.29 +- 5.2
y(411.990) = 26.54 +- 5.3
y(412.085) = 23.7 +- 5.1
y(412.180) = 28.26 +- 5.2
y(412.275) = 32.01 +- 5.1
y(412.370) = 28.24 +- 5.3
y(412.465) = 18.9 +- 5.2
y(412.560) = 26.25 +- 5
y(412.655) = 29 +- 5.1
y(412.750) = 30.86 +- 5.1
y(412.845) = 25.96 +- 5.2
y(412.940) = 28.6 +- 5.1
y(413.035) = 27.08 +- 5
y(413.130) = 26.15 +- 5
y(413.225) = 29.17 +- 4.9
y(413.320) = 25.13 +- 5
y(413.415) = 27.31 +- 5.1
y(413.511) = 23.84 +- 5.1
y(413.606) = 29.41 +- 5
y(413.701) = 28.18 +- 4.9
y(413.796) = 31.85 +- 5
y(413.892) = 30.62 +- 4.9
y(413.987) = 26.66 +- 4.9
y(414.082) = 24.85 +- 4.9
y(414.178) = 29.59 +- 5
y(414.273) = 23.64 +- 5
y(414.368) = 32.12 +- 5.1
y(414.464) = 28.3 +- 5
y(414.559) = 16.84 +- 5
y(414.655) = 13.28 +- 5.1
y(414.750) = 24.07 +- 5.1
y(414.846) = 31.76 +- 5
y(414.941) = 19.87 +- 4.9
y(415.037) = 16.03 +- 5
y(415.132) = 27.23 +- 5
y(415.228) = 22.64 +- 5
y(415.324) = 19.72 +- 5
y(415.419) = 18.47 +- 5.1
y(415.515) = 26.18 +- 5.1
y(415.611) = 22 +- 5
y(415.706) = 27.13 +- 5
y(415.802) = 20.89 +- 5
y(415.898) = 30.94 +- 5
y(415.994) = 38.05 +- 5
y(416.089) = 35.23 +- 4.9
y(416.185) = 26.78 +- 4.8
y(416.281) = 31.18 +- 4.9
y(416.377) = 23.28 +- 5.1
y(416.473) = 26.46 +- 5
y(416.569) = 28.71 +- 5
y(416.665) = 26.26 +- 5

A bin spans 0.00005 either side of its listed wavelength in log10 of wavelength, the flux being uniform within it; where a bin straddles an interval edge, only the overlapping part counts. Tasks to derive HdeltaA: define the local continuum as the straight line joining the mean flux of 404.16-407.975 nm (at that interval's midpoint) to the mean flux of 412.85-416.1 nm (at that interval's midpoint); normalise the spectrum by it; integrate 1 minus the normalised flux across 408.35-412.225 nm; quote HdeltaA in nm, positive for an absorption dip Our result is -0.27 nm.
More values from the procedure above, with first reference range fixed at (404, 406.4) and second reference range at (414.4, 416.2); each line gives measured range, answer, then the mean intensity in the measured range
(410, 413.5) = -0.33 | 27.4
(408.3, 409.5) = -0.20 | 29.7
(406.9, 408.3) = -0.10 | 27.4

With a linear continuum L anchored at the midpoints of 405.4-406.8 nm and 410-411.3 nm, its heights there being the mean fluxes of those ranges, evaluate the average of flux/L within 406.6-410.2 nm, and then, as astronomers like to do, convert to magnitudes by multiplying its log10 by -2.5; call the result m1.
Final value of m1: -0.06 mag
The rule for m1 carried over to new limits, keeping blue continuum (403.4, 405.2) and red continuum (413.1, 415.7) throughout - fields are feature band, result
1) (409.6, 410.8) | 0.043 mag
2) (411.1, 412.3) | -0.112 mag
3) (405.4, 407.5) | 0.057 mag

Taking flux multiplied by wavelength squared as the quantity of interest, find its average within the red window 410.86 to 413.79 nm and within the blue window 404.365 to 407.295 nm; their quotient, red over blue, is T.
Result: 1.14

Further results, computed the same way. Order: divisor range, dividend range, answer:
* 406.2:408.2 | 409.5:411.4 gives 1.03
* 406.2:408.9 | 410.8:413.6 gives 1.04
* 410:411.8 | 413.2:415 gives 0.95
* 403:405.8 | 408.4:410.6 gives 1.06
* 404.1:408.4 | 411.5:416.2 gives 1.04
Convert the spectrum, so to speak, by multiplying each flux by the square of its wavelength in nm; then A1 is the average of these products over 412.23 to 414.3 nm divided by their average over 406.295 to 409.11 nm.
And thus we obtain 1.0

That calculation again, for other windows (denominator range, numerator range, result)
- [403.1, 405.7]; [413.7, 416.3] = 1.03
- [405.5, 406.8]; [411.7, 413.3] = 1.12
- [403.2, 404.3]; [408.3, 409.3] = 1.09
